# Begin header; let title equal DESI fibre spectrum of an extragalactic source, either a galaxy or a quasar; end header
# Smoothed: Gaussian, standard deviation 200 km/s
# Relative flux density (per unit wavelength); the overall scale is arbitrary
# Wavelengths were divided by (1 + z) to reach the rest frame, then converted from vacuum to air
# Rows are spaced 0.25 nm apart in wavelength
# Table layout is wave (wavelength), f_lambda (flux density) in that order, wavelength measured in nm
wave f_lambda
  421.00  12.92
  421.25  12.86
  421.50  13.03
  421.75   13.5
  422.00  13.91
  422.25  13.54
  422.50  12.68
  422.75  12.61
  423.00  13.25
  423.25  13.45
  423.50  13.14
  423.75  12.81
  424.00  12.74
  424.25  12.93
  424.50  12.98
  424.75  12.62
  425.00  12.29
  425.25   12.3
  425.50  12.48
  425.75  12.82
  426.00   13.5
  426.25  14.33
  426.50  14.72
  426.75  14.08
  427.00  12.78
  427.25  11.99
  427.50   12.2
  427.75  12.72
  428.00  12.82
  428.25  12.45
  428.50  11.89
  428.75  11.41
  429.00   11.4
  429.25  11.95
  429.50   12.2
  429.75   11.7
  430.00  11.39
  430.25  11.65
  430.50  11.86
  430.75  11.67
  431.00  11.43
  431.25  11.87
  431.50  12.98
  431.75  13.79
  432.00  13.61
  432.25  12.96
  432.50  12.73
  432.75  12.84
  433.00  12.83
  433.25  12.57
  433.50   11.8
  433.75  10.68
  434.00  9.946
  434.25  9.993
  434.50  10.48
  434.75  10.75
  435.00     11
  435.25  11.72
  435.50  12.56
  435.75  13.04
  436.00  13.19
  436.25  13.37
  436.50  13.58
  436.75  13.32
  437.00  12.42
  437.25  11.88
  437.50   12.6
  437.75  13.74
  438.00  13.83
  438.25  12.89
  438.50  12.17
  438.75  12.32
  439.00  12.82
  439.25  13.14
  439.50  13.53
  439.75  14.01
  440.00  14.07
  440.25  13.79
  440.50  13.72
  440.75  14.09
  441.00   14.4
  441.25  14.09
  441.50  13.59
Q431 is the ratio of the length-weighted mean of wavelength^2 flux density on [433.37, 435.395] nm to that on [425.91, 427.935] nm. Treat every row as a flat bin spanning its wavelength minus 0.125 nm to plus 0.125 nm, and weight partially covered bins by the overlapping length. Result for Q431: 0.84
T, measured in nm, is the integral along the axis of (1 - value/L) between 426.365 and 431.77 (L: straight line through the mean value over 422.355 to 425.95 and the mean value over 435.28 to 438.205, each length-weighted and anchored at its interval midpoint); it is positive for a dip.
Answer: 0.249 nm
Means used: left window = 12.8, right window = 13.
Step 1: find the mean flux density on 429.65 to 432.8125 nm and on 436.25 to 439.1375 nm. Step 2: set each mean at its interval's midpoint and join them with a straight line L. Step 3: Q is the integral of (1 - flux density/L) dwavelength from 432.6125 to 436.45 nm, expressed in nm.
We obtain 0.244 nm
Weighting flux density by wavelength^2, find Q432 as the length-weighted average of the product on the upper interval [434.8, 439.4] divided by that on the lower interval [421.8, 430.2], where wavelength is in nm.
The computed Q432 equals 1.05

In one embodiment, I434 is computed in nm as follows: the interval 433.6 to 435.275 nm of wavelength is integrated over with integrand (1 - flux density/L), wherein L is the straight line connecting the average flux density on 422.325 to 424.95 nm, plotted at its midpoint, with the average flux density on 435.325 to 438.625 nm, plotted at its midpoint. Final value 0.302 nm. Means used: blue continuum 12.9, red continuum 12.9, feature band 10.6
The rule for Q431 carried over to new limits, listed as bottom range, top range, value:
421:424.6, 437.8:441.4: 1.11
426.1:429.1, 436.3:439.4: 1.06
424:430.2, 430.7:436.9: 1.00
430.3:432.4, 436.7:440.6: 1.09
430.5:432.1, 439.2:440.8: 1.15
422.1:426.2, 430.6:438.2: 1.00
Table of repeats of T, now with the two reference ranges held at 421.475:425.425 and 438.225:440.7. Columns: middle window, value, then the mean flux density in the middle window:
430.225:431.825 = 0.117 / 12.2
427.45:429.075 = 0.115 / 12.1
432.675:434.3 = 0.200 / 11.6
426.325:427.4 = -0.030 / 13.4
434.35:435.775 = 0.188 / 11.5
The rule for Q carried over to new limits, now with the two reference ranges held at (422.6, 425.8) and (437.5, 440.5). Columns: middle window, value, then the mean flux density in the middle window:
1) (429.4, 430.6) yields 0.115 nm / 11.7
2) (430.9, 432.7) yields 0.036 nm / 12.8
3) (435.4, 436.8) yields 0.001 nm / 13.2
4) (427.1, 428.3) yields 0.044 nm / 12.4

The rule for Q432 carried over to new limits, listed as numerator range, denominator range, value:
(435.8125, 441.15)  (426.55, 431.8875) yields 1.13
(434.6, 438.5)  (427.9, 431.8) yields 1.09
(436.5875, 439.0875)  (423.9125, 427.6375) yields 1.04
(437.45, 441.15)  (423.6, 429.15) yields 1.12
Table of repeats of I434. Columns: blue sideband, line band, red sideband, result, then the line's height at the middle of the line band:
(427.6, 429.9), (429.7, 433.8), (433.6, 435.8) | -0.264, 11.6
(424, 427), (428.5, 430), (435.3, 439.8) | 0.158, 13.1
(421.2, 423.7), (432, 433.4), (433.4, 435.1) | -0.237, 11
